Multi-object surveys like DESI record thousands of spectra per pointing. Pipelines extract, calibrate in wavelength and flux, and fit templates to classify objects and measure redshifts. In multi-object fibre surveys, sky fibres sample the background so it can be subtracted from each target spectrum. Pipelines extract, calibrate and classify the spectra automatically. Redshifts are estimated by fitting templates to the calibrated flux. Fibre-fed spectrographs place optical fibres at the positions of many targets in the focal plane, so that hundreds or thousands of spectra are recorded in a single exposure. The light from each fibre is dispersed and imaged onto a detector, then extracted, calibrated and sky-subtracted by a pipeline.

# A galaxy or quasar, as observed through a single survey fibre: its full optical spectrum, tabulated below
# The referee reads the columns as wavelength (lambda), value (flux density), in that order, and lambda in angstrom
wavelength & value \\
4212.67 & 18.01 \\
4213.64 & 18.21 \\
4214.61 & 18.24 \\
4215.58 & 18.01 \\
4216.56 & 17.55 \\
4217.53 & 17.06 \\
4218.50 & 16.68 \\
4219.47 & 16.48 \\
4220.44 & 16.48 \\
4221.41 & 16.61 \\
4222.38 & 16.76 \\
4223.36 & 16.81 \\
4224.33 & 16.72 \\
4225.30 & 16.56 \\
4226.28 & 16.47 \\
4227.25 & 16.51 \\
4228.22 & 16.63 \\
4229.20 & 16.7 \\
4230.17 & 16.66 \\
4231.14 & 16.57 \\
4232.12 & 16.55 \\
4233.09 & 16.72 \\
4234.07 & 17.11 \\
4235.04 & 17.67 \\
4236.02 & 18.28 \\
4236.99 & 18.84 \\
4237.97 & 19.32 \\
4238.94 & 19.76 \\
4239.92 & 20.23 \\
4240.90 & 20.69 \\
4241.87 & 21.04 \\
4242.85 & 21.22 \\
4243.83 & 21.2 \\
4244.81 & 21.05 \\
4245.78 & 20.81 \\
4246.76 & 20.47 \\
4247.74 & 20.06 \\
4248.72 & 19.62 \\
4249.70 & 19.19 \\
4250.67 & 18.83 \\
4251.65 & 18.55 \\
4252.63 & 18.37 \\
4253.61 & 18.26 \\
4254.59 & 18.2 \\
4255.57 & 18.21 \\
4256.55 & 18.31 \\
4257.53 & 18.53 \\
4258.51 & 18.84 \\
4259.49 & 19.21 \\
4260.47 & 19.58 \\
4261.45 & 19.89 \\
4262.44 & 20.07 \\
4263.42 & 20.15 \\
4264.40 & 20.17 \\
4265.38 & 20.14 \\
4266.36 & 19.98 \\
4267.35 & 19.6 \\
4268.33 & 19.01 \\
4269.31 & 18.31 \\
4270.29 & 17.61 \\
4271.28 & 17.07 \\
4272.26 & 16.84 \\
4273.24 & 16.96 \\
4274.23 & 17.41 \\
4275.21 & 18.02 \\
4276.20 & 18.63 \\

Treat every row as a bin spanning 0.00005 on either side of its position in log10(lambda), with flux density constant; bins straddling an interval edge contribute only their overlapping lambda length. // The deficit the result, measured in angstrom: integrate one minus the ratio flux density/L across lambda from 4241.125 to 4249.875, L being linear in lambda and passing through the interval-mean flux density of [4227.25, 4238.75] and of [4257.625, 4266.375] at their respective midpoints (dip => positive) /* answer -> -1.0 angstrom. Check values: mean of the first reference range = 17.4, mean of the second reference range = 19.7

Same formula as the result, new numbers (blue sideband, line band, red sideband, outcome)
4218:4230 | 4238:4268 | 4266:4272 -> -3.11 angstrom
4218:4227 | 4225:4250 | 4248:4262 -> -1.45 angstrom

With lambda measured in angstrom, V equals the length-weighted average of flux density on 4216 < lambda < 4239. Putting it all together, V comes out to 17.1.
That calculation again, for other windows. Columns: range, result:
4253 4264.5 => 19.1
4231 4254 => 19.2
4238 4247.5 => 20.6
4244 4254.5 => 19.5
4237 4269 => 19.6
